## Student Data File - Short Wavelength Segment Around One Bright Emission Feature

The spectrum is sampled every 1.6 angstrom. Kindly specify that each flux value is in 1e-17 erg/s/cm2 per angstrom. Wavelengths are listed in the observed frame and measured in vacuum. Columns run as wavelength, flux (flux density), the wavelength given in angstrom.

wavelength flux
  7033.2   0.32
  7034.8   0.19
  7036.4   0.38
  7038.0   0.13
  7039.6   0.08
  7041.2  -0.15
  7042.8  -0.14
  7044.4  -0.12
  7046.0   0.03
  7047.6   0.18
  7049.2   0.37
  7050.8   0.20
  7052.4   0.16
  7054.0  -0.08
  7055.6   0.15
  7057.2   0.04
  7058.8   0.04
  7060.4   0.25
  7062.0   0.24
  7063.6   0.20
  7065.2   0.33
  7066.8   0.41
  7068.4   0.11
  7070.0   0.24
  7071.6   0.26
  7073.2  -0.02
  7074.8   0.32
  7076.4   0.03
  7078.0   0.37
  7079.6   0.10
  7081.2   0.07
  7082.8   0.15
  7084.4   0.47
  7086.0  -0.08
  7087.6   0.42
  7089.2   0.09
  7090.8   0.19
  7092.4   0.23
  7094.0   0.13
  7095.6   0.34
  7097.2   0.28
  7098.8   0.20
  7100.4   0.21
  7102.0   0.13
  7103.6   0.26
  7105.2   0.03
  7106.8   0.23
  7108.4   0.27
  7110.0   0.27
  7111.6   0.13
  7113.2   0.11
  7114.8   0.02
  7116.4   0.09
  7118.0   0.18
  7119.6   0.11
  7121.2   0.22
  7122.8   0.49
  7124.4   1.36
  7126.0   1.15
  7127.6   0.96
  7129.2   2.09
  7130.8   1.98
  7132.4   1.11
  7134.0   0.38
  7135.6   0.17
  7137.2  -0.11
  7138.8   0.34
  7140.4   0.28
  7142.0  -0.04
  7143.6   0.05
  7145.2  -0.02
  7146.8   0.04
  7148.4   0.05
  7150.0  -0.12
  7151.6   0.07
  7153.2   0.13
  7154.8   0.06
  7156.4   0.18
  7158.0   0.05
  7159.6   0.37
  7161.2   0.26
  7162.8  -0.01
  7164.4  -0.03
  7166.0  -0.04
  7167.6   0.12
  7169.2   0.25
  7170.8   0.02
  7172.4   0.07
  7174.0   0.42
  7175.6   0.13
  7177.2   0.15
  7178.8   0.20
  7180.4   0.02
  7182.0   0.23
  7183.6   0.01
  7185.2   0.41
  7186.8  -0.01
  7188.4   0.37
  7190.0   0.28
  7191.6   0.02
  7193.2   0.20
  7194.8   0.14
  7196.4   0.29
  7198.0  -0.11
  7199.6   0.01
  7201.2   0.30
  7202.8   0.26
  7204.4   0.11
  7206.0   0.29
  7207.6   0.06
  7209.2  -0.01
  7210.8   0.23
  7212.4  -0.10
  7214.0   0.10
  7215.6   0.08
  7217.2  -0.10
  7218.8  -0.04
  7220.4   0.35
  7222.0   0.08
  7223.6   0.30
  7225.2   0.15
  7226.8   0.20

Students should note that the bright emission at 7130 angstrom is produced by [O II]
